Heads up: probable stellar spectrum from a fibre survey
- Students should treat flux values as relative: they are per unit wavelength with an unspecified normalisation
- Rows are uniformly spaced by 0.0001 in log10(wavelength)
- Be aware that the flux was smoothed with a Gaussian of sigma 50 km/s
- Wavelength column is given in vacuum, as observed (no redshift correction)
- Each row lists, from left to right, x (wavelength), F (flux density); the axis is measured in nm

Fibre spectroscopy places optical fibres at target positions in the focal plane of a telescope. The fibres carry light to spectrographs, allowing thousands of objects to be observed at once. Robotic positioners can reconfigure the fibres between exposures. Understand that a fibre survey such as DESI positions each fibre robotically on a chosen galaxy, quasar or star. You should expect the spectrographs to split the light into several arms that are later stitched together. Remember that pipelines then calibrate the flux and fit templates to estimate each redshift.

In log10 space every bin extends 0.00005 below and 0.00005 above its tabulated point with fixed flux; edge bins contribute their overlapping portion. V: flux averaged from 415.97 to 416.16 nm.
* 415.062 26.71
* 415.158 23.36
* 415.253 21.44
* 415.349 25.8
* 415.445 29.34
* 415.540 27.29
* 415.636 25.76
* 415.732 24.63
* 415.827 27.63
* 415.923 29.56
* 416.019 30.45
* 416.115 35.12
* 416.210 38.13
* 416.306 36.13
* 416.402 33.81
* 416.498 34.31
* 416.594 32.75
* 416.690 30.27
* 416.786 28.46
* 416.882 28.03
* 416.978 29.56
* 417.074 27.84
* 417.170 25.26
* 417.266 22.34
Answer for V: 32.7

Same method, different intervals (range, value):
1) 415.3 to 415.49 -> 27.4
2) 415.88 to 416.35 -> 33.9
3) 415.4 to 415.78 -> 26.8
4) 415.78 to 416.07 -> 29.2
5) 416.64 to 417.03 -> 29.1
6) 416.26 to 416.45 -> 34.9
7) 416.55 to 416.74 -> 31.4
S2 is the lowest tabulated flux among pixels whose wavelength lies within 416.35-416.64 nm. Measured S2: 32.75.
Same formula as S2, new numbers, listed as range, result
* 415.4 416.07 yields 24.63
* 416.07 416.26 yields 35.12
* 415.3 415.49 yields 25.8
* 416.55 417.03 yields 28.03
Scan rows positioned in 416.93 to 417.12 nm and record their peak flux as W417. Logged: 29.56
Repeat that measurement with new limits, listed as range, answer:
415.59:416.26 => 38.13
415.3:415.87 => 29.34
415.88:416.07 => 30.45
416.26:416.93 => 36.13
